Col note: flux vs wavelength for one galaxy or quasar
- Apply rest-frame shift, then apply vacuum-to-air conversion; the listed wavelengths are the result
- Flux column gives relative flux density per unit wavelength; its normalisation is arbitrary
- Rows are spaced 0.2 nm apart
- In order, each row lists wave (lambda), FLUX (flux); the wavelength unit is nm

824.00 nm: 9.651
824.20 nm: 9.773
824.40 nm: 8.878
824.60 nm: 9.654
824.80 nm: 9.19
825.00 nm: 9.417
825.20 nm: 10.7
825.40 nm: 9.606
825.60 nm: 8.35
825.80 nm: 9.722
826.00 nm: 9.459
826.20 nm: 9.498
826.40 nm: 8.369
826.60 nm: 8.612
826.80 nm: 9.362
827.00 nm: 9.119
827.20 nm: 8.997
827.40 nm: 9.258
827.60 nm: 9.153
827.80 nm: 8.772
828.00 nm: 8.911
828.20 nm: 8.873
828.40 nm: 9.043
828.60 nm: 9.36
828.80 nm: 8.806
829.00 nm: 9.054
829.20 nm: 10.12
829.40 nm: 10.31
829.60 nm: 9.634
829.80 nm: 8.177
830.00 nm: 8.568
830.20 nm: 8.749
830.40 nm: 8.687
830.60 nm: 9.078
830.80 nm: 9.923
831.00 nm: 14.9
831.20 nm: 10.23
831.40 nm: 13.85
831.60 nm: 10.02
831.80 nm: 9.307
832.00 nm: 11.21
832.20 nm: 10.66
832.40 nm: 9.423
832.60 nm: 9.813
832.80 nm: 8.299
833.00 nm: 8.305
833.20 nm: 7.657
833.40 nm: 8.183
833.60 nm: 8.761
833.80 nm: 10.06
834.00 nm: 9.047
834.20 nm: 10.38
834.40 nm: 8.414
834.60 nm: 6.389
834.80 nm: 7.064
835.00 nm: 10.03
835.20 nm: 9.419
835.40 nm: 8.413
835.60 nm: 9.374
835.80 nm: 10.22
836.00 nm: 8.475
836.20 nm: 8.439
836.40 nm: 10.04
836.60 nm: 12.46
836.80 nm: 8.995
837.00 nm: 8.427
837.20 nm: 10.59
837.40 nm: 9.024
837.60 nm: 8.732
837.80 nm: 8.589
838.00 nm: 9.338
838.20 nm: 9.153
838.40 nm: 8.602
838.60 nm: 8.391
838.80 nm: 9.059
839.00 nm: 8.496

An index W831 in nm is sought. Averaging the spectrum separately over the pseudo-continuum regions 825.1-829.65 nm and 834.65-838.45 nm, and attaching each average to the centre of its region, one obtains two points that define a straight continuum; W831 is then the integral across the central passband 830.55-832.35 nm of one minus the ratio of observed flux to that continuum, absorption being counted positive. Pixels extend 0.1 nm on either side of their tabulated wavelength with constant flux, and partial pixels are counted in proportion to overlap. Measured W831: -0.35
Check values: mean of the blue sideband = 9.26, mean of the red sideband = 9.2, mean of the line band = 11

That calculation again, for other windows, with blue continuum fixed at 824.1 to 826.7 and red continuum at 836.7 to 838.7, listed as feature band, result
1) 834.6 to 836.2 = 0.04 nm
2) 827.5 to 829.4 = 0.01 nm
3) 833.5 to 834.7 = 0.03 nm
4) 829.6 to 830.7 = 0.05 nm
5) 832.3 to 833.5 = 0.07 nm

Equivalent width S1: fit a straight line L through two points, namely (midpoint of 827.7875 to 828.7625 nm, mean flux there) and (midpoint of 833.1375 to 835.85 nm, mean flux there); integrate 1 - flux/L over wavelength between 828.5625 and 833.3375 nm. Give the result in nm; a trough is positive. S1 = -0.45 nm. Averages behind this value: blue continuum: 9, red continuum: 8.81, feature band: 9.75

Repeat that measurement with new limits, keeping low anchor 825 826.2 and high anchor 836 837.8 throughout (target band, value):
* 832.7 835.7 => 0.26 nm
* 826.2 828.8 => 0.15 nm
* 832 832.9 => -0.02 nm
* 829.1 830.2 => 0.02 nm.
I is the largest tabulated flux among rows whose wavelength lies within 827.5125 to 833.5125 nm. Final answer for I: 14.9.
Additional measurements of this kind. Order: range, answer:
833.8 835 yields 10.38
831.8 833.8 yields 11.21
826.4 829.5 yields 10.31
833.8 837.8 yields 12.46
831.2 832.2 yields 13.85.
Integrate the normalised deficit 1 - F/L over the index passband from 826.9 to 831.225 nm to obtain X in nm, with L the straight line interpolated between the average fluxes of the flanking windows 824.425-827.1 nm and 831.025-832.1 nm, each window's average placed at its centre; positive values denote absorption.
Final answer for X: 0.40 nm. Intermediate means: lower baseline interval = 9.3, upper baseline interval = 11.2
